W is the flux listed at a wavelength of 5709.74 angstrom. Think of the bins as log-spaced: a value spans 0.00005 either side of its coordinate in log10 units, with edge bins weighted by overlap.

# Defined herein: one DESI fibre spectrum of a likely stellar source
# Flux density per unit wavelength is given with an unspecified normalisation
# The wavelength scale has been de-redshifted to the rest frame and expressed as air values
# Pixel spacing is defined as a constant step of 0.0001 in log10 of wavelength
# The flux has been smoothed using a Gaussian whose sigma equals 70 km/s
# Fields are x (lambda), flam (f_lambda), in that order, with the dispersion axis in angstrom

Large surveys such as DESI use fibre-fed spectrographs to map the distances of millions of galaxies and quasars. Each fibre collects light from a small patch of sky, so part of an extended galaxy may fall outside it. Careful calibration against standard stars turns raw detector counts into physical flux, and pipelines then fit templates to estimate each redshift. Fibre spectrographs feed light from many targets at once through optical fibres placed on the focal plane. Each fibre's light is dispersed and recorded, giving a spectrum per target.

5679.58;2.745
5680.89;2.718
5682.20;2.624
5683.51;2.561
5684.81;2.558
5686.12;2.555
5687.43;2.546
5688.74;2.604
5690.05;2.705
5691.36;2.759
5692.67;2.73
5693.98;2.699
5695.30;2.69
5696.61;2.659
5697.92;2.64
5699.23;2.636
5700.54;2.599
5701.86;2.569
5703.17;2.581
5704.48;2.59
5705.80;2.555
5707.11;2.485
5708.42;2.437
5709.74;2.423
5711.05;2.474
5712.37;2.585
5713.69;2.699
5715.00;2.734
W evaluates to 2.423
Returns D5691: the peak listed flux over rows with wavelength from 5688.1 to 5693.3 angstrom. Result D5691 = 2.759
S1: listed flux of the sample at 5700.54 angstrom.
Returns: 2.599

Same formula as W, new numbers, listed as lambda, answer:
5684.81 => 2.558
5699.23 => 2.636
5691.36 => 2.759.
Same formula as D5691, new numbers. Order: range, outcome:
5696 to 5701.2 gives 2.659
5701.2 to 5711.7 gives 2.59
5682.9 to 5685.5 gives 2.561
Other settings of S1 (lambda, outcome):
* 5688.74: 2.604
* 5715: 2.734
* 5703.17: 2.581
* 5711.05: 2.474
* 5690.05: 2.705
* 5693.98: 2.699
